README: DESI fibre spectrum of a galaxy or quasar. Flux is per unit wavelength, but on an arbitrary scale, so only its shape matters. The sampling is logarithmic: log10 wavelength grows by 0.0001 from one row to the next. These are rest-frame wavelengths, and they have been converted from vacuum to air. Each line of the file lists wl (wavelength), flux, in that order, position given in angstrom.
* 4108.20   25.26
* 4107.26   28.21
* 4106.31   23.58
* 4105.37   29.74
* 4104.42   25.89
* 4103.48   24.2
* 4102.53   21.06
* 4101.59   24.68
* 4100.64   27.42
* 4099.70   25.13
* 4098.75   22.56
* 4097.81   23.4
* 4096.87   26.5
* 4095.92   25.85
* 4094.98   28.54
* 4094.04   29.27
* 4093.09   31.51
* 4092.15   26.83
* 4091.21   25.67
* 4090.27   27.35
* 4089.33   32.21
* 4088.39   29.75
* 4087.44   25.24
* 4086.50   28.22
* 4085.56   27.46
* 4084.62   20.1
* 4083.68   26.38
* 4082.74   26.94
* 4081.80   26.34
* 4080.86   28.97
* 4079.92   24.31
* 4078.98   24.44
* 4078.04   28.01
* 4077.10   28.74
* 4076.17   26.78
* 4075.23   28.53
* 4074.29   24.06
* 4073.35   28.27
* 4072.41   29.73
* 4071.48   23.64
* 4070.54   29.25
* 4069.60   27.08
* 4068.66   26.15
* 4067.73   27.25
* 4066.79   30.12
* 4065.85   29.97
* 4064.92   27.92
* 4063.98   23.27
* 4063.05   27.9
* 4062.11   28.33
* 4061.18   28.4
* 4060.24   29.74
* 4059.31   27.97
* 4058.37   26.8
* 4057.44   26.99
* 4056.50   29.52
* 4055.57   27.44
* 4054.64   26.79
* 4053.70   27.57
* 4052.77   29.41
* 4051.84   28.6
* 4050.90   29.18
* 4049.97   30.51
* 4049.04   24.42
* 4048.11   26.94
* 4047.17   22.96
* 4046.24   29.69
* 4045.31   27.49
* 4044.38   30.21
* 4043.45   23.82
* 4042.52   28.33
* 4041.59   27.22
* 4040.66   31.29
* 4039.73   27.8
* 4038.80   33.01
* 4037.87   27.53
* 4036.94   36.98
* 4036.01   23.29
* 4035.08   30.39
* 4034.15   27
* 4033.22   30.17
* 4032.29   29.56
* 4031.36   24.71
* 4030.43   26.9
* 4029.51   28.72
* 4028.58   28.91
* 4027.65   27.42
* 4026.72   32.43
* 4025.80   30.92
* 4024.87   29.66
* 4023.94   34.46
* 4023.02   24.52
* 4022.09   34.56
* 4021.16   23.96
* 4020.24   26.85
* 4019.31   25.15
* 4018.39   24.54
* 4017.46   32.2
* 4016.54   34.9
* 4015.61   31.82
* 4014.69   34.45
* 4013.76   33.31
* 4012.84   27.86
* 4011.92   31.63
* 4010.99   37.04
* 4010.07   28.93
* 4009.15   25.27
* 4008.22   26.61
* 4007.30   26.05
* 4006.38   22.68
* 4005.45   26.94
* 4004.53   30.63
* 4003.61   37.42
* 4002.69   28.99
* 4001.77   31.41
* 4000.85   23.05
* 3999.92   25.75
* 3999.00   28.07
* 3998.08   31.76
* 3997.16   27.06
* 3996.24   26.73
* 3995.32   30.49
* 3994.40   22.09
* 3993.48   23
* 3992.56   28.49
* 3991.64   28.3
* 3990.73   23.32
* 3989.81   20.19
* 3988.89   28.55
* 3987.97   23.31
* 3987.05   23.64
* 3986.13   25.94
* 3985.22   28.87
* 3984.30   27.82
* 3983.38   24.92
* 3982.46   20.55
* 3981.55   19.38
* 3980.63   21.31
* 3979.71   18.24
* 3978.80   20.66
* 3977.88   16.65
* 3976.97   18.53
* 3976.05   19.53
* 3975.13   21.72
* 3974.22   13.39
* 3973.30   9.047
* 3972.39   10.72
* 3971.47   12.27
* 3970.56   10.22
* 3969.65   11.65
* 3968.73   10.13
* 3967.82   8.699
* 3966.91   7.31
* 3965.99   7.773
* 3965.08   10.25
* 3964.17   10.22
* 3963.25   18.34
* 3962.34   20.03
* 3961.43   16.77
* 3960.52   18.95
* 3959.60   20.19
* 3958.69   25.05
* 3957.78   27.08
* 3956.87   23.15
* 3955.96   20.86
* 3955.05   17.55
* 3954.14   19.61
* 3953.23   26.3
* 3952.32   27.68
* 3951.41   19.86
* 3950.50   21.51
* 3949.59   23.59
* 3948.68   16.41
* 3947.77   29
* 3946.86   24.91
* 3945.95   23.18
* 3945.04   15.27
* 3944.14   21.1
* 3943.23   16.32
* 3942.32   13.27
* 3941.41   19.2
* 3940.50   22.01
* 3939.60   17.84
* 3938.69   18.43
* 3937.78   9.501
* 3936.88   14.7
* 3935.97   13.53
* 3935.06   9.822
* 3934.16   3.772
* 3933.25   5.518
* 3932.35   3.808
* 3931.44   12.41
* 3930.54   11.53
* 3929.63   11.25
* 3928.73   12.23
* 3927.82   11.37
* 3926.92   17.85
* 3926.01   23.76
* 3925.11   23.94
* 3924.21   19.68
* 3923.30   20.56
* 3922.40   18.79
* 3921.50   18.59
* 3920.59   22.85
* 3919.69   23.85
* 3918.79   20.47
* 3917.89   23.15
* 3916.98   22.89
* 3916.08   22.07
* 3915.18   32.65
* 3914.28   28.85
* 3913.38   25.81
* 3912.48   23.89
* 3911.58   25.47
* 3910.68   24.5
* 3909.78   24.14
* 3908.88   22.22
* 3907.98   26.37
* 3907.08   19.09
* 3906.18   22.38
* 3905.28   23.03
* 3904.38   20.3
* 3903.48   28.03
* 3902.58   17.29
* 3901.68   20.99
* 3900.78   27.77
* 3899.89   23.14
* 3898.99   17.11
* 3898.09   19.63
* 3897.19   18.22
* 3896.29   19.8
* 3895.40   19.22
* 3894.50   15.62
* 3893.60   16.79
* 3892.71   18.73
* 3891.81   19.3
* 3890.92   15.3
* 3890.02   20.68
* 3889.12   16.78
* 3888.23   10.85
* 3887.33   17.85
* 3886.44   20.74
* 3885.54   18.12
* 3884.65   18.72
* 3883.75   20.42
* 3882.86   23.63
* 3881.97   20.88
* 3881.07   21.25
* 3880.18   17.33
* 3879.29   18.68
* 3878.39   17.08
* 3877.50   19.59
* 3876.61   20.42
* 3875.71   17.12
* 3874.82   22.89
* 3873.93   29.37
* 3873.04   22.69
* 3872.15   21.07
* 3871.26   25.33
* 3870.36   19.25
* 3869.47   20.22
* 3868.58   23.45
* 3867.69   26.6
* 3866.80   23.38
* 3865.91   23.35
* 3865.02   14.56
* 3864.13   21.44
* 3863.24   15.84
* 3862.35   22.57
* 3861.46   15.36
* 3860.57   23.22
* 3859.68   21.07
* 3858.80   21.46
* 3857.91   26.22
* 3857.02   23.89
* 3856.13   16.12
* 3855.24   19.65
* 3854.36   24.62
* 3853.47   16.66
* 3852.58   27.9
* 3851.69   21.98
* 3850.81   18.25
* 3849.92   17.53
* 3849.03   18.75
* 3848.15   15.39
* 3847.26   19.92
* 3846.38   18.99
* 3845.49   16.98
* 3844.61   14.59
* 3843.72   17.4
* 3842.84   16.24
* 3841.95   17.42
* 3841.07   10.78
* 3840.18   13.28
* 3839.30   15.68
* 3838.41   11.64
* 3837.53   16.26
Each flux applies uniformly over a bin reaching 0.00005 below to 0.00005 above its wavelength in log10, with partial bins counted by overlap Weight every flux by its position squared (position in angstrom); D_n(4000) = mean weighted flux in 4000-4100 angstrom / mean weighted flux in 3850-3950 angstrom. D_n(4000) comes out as 1.5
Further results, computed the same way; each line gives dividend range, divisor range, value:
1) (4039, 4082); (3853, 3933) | 1.47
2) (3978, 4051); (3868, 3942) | 1.51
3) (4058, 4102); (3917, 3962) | 1.58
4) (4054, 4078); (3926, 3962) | 1.67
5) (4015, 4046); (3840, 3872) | 1.60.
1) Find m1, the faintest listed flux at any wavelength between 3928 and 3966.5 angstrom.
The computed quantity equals 3.772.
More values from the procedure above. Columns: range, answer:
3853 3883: 14.56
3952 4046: 7.31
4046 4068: 22.96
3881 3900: 10.85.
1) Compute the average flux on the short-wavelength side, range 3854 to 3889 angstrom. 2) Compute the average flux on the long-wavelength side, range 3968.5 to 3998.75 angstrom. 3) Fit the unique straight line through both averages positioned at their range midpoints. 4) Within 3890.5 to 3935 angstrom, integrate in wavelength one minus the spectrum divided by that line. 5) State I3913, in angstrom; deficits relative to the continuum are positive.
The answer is 2.7 angstrom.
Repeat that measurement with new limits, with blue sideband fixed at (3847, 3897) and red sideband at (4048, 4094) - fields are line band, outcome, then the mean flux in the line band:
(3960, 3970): 4.56 angstrom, 12.8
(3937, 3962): 2.75 angstrom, 20.5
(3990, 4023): -4.44 angstrom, 28.5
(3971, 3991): 3.17 angstrom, 20.4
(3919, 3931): 2.08 angstrom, 18.2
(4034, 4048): -1.10 angstrom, 28.5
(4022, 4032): -1.29 angstrom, 29.2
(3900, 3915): -1.75 angstrom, 23.9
